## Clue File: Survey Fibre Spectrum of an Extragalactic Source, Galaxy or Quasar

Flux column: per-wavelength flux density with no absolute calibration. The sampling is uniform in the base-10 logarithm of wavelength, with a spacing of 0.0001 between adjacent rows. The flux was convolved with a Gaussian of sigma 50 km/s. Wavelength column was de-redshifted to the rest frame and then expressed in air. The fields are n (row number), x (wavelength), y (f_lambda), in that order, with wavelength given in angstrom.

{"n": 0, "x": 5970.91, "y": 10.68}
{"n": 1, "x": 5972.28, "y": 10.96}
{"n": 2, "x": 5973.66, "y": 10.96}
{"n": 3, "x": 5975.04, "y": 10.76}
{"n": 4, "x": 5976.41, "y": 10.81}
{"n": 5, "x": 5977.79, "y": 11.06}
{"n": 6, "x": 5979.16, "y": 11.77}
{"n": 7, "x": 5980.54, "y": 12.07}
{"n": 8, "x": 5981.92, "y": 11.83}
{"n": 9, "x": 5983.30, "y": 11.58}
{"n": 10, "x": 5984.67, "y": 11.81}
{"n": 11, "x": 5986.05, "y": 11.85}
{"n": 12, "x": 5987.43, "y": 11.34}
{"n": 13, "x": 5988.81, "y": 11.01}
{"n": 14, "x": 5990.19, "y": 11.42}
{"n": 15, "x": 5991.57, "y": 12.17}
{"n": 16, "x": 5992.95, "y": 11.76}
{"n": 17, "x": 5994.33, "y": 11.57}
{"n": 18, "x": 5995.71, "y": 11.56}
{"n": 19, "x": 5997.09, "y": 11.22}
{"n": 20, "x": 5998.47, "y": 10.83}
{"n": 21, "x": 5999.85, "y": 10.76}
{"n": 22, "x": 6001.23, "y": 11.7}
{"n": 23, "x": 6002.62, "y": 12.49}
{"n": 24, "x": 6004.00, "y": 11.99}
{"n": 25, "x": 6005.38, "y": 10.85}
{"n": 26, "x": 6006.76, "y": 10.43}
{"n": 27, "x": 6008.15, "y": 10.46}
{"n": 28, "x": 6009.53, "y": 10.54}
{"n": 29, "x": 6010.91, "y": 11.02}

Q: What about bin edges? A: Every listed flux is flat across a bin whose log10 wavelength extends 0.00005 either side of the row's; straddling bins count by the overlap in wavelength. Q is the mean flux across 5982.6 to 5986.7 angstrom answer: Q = 11.8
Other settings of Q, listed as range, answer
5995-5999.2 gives 11.2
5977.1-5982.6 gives 11.7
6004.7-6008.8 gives 10.6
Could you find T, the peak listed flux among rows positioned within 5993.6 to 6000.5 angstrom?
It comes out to 11.57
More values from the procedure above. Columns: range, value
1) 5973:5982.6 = 12.07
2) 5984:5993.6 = 12.17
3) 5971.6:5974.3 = 10.96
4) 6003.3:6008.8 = 11.99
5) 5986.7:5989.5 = 11.34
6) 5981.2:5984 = 11.83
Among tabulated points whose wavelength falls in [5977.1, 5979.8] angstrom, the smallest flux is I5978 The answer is 11.06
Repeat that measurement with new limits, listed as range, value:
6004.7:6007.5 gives 10.43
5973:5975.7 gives 10.76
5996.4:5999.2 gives 10.83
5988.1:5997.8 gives 11.01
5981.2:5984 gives 11.58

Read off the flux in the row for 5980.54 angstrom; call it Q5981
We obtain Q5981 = 12.07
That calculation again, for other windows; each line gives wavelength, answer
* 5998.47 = 10.83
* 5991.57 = 12.17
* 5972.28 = 10.96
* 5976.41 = 10.81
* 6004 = 11.99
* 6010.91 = 11.02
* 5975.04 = 10.76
